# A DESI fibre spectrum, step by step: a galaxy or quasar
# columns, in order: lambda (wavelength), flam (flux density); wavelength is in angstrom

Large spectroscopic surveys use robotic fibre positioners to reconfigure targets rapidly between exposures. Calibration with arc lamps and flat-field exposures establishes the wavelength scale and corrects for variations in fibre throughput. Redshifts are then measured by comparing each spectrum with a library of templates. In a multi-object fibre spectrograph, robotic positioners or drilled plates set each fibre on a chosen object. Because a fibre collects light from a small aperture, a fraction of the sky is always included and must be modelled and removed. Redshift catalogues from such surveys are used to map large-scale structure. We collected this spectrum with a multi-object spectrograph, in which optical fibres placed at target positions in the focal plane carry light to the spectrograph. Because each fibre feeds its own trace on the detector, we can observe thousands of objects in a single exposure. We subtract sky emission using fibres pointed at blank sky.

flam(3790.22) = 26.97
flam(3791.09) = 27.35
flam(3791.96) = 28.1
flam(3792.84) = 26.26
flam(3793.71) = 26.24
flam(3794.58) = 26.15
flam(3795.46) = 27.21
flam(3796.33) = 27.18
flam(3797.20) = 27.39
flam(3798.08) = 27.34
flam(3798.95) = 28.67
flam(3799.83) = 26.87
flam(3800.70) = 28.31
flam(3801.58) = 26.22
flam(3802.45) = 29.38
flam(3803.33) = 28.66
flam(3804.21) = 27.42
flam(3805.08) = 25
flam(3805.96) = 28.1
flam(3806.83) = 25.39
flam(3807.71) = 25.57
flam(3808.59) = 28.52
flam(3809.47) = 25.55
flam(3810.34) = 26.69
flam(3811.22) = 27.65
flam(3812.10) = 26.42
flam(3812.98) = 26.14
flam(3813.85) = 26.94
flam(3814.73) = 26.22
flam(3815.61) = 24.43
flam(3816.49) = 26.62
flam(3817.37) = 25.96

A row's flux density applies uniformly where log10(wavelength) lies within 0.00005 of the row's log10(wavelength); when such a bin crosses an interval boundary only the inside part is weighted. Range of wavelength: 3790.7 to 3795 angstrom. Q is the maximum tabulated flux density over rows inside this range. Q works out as 28.1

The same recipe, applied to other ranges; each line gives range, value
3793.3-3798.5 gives 27.39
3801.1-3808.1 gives 29.38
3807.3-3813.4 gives 28.52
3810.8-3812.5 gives 27.65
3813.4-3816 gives 26.94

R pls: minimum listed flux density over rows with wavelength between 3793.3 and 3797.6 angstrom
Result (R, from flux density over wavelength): 26.15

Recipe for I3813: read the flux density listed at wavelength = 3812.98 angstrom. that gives 26.14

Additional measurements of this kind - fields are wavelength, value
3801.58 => 26.22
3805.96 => 28.1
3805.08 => 25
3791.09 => 27.35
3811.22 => 27.65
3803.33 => 28.66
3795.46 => 27.21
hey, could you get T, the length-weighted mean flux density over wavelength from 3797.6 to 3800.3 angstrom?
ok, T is 27.6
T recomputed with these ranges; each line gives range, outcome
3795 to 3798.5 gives 27.2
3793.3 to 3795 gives 26.3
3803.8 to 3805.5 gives 26.3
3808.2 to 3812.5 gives 26.9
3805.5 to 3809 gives 26.8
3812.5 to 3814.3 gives 26.6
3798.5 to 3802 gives 27.5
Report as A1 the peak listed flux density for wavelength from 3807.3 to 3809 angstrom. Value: 28.52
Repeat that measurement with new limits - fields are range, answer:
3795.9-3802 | 28.67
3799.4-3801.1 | 28.31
